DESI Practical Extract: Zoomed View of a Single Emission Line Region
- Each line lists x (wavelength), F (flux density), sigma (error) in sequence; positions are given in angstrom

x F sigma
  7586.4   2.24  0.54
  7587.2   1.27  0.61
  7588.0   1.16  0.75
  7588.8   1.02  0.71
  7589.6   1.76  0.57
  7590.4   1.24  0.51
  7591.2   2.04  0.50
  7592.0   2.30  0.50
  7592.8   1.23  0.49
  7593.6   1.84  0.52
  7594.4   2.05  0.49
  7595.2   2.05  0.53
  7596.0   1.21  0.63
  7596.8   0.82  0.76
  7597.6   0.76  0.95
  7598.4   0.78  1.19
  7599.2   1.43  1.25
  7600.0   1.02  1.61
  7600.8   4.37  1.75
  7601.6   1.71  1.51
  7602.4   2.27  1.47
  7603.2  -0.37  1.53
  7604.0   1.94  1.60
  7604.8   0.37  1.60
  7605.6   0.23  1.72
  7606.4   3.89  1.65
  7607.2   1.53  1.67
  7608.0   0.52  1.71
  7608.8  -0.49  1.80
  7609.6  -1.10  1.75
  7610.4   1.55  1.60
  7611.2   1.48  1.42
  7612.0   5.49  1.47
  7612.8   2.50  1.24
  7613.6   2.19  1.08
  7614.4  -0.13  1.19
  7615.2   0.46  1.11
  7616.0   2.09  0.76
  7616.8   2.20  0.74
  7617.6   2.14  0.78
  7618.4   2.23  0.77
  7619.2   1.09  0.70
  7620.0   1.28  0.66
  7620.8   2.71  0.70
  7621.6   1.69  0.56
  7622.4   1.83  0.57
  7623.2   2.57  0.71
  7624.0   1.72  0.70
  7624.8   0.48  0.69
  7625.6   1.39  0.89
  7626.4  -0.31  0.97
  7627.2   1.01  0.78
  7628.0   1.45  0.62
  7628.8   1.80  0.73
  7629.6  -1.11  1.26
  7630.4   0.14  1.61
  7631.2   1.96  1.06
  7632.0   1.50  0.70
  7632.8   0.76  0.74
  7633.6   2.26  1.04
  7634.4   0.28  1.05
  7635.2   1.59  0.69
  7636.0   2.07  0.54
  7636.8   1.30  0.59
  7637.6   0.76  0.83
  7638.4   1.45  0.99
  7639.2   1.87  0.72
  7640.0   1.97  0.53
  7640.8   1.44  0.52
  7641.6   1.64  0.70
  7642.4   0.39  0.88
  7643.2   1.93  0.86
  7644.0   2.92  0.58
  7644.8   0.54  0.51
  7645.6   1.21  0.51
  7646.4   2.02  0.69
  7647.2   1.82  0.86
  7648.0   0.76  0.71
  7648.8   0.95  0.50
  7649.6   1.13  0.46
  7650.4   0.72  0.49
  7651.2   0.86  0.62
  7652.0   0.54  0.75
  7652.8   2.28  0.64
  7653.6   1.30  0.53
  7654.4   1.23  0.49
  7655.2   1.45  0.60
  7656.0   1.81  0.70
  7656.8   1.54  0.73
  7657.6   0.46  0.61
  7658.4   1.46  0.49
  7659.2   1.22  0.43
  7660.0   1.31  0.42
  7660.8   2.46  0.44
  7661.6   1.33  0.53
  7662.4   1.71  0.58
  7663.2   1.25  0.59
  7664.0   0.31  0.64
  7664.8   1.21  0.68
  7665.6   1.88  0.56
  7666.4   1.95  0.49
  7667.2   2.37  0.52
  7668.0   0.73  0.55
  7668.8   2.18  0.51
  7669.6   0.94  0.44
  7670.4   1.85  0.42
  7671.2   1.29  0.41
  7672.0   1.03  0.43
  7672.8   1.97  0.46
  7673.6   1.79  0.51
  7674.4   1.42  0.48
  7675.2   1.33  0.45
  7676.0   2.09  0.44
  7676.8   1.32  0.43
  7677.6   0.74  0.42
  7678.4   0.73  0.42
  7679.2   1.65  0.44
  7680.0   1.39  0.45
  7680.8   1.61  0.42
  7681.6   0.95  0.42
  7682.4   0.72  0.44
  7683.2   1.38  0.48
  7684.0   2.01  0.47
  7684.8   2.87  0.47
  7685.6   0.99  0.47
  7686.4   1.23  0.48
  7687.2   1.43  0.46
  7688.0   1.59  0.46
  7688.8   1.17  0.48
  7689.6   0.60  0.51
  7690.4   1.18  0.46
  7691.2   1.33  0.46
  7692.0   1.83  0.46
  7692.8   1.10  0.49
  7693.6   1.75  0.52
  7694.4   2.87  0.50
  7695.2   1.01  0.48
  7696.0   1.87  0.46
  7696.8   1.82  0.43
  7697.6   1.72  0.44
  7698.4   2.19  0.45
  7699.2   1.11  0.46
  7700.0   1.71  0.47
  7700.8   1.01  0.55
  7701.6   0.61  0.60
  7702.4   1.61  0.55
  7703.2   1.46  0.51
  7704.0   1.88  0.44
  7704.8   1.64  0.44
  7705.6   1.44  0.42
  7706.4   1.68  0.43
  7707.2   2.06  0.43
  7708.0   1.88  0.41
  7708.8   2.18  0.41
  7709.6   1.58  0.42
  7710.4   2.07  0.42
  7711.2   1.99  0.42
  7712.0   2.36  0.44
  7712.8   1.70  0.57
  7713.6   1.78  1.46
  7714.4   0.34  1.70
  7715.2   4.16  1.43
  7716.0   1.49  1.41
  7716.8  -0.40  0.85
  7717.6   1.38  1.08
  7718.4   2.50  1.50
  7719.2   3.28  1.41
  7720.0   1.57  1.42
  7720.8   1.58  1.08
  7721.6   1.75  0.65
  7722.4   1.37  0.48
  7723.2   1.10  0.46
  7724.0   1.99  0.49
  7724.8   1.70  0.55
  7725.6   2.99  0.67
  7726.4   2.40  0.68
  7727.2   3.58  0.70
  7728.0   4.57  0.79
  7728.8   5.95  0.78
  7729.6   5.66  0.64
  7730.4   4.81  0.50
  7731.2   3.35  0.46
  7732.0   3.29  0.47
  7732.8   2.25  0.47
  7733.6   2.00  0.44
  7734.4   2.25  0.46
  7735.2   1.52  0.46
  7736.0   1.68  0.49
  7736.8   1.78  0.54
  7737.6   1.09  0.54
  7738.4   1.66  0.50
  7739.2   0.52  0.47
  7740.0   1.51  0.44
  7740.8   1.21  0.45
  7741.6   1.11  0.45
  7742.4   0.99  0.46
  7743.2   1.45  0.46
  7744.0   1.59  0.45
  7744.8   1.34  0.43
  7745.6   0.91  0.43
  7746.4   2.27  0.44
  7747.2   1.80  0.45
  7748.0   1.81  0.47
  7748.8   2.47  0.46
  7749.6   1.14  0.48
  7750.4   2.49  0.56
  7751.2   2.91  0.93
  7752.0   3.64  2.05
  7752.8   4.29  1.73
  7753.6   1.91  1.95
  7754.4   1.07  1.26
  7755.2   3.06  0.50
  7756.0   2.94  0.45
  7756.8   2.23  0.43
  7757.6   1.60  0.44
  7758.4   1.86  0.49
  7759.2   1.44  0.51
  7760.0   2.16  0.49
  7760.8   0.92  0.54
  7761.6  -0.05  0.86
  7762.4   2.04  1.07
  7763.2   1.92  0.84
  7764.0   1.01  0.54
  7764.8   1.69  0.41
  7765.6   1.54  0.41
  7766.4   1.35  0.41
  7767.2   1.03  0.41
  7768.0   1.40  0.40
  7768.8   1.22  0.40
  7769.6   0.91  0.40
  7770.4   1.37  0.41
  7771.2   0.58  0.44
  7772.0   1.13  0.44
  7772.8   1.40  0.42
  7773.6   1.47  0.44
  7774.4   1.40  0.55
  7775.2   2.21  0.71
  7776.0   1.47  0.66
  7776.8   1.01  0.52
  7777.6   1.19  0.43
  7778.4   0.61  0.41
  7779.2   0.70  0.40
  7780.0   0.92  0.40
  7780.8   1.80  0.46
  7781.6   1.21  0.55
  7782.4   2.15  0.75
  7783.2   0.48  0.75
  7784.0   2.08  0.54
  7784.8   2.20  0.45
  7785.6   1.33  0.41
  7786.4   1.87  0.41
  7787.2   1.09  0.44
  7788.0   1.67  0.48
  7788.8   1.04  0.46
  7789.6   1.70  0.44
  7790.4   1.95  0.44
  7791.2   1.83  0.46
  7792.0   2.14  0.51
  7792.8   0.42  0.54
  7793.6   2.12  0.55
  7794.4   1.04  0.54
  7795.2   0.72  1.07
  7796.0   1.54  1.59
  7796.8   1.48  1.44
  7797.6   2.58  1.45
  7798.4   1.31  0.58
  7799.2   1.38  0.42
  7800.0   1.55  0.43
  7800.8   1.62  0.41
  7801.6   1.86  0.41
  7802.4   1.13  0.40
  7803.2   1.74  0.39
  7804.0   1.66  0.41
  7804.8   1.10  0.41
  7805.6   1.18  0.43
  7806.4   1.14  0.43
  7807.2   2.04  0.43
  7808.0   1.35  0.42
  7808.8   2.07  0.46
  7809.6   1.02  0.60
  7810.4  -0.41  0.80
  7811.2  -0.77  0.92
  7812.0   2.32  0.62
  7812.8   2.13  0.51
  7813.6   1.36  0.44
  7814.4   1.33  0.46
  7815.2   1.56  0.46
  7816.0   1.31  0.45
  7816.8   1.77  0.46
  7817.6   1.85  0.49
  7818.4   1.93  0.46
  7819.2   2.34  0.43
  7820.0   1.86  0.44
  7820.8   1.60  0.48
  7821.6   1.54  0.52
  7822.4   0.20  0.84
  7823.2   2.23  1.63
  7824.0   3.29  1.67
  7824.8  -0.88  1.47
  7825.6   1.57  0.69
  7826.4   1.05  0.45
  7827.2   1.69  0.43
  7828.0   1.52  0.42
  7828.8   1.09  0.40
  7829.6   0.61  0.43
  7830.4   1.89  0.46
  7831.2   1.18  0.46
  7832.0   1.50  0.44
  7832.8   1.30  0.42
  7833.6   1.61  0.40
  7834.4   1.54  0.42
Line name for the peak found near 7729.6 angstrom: H-alpha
